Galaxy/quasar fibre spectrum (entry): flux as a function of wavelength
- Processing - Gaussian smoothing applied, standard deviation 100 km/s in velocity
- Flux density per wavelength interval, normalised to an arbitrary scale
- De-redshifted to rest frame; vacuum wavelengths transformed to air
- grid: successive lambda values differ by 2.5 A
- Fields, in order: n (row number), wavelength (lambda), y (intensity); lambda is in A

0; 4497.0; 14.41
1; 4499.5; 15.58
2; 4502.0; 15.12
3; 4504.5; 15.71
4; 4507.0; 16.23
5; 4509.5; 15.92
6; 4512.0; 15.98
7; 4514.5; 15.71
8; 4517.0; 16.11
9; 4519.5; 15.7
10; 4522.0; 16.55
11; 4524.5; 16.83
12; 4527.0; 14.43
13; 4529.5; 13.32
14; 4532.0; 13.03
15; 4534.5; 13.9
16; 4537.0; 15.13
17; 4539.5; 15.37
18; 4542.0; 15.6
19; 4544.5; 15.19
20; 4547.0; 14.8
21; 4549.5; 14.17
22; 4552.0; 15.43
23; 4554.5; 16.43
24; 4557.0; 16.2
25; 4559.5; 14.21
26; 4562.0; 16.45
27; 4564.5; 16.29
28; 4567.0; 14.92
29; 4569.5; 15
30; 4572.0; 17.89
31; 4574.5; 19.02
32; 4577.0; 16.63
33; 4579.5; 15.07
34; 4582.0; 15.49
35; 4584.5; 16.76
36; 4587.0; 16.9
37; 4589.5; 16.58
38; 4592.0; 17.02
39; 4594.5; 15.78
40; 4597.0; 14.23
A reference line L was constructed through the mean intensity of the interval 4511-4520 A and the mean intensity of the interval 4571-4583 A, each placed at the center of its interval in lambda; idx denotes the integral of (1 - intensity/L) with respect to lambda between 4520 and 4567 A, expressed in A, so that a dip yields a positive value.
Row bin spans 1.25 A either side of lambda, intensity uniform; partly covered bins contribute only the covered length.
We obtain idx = 3.3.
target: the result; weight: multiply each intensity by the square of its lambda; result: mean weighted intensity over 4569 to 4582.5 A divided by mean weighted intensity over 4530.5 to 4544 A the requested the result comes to 1.2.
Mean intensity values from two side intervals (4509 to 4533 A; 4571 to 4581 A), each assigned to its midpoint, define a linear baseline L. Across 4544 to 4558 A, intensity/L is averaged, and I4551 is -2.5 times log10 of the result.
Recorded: 0.06 mag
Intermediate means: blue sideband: 15.4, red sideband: 17.1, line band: 15.4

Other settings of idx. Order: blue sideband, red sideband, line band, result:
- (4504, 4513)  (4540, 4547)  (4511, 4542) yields 0.9 A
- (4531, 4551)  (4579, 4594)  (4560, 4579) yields -0.9 A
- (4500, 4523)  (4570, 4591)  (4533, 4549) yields 1.3 A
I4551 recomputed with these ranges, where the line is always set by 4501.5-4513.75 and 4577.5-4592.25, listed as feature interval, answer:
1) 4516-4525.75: -0.03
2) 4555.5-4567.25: 0.03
